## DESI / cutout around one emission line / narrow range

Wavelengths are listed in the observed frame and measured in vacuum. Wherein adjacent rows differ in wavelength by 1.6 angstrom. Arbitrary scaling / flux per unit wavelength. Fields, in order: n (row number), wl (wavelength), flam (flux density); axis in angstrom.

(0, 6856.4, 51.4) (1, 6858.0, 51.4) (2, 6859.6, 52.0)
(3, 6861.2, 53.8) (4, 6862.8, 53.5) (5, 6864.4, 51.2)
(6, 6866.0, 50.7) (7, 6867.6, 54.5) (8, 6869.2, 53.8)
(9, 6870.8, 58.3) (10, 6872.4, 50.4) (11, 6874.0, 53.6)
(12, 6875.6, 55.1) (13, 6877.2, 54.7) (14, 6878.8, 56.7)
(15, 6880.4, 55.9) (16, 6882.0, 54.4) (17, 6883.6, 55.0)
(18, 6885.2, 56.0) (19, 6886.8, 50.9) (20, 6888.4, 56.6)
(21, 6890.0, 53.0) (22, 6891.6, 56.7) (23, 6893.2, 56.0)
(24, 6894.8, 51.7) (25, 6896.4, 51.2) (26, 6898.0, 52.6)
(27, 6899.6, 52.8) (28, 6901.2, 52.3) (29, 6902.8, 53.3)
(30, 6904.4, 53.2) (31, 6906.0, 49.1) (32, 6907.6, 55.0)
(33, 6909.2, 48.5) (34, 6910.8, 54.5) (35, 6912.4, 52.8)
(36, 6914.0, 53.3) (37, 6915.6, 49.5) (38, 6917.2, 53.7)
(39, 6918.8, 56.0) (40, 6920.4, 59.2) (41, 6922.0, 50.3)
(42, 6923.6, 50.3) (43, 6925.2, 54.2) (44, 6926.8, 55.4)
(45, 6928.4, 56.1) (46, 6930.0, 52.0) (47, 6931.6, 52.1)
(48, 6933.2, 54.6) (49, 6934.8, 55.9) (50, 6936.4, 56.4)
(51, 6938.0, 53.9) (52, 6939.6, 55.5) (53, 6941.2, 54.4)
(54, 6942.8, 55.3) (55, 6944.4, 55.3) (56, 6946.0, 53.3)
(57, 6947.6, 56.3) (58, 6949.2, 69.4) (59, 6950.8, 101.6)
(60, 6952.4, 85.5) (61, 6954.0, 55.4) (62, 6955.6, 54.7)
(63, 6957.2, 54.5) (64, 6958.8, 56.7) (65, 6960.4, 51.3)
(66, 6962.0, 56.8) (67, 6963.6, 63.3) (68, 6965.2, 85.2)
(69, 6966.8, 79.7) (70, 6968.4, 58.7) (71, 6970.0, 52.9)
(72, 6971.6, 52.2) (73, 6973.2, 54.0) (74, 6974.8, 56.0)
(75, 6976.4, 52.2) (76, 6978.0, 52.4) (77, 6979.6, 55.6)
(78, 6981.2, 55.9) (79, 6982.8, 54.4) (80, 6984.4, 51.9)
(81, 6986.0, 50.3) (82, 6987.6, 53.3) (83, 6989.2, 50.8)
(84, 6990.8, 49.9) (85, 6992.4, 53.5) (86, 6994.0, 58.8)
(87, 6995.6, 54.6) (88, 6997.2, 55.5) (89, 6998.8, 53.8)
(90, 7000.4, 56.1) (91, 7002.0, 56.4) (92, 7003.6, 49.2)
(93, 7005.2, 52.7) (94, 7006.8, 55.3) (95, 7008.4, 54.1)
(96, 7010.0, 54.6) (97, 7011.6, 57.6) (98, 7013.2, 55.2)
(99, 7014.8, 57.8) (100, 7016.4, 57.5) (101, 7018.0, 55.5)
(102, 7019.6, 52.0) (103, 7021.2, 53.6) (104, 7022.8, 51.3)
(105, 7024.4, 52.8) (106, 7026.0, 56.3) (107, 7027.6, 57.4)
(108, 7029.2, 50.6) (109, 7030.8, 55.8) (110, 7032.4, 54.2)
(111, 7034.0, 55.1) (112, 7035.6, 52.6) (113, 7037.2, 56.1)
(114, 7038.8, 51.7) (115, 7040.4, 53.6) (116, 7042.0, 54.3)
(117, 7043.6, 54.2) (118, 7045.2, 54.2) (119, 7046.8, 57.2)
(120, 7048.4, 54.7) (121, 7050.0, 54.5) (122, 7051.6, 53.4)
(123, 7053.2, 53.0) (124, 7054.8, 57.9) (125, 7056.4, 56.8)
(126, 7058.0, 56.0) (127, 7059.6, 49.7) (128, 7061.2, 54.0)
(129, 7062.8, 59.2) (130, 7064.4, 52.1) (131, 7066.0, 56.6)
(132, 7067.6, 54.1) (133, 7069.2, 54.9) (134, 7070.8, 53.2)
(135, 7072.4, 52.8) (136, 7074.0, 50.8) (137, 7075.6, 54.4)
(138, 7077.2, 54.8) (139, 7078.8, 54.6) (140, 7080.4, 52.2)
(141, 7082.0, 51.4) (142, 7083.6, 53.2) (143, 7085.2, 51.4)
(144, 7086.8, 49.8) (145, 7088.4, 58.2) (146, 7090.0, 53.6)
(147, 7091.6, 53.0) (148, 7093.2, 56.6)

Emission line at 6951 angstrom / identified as [S II]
